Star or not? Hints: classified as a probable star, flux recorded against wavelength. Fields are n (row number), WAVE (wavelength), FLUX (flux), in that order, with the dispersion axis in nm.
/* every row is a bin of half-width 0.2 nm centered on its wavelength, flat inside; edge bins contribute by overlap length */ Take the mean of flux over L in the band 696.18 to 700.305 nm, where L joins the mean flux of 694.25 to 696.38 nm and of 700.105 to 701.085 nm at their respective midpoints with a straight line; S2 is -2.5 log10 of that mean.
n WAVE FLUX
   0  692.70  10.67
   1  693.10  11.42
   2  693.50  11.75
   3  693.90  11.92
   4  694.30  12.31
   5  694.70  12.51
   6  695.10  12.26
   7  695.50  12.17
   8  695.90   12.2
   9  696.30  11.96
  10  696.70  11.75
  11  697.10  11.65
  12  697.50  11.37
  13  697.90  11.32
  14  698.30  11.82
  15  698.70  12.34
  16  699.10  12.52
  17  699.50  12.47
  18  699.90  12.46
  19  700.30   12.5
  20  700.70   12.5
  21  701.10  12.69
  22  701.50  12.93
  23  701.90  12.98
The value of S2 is 0.04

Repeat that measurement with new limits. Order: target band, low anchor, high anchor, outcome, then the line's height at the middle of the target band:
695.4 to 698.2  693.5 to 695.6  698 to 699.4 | 0.038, 12.2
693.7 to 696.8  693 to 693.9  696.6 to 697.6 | -0.047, 11.6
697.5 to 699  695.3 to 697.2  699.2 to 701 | 0.039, 12.2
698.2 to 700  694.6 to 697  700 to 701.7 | 0.010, 12.5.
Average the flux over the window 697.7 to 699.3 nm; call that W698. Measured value 12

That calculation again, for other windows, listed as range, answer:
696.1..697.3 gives 11.8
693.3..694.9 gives 12.1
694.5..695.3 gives 12.4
